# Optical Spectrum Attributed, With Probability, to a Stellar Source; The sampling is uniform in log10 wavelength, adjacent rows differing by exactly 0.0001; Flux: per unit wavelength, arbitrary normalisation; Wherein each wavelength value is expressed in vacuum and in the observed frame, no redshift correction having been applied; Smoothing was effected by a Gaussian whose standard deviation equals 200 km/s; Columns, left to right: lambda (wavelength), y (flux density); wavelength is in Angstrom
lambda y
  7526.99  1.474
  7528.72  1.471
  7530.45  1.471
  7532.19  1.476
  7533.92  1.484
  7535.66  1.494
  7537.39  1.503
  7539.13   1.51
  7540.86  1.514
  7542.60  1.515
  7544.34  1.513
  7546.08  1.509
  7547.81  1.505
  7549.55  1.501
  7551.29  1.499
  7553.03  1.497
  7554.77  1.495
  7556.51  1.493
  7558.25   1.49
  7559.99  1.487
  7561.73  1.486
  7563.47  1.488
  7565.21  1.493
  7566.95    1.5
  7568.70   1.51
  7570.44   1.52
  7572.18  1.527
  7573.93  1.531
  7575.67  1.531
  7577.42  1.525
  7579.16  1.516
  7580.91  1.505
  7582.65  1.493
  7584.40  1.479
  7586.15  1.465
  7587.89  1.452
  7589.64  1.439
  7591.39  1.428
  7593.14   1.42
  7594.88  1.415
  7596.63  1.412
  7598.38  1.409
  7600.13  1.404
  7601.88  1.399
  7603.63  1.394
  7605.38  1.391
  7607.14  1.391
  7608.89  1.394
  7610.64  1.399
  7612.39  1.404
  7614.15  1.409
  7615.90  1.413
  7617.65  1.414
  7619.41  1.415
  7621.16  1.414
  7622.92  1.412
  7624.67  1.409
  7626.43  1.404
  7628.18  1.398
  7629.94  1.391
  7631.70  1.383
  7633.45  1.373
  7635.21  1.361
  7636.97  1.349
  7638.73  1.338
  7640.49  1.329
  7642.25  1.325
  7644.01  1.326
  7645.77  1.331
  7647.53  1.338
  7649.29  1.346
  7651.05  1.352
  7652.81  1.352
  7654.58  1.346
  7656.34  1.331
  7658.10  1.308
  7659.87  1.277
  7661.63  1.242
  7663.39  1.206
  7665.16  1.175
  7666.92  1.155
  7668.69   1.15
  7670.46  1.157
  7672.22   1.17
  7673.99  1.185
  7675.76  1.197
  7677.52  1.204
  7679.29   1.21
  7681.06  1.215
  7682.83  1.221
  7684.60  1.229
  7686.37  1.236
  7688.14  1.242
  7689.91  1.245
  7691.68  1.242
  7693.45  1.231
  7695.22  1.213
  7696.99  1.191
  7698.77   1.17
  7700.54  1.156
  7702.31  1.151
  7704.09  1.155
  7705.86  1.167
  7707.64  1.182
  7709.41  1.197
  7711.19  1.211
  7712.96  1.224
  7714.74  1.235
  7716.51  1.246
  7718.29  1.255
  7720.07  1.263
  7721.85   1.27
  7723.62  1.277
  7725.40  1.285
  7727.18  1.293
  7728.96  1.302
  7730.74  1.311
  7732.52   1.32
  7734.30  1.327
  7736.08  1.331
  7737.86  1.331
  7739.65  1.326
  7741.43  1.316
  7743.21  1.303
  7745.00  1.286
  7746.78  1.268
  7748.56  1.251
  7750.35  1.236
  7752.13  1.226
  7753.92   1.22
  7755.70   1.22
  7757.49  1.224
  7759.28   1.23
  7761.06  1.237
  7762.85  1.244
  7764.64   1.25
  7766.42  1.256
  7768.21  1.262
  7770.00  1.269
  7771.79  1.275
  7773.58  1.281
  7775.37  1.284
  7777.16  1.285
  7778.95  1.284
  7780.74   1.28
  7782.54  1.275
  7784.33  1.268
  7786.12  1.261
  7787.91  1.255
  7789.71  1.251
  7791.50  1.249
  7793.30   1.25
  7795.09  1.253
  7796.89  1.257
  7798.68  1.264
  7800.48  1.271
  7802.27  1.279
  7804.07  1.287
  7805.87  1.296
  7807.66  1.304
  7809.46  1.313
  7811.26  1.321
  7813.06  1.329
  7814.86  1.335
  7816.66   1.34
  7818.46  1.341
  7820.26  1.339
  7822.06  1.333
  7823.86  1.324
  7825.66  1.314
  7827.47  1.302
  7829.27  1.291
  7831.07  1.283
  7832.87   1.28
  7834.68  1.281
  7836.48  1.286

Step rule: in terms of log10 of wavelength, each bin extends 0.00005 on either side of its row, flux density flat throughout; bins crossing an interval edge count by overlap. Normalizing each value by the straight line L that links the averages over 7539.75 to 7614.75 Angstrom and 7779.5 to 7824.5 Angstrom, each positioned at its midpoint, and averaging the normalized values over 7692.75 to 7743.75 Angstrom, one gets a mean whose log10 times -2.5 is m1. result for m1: 0.09 mag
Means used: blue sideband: 1.47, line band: 1.25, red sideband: 1.29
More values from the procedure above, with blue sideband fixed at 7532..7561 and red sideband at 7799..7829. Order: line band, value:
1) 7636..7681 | 0.125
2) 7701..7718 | 0.158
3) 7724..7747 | 0.049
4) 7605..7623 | 0.036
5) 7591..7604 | 0.040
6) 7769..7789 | 0.053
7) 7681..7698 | 0.144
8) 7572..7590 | -0.015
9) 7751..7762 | 0.106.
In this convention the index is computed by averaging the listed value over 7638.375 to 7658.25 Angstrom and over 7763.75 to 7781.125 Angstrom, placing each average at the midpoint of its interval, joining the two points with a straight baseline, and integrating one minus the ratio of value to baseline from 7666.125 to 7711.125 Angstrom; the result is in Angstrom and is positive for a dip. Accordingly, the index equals 4.1 Angstrom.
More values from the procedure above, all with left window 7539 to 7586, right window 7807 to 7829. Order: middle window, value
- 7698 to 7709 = 1.9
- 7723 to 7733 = 0.6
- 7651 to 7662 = 0.9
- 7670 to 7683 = 2.1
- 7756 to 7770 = 1.2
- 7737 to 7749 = 0.7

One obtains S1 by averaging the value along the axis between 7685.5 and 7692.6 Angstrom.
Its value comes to 1.24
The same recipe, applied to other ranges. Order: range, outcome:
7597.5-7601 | 1.41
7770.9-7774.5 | 1.28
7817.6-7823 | 1.34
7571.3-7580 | 1.53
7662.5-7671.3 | 1.17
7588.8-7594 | 1.43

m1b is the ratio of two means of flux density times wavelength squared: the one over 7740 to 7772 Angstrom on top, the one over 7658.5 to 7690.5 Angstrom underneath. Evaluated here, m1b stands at 1.06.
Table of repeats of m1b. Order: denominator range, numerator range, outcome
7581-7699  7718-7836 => 1.00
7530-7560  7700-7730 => 0.86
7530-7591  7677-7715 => 0.83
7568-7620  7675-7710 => 0.85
